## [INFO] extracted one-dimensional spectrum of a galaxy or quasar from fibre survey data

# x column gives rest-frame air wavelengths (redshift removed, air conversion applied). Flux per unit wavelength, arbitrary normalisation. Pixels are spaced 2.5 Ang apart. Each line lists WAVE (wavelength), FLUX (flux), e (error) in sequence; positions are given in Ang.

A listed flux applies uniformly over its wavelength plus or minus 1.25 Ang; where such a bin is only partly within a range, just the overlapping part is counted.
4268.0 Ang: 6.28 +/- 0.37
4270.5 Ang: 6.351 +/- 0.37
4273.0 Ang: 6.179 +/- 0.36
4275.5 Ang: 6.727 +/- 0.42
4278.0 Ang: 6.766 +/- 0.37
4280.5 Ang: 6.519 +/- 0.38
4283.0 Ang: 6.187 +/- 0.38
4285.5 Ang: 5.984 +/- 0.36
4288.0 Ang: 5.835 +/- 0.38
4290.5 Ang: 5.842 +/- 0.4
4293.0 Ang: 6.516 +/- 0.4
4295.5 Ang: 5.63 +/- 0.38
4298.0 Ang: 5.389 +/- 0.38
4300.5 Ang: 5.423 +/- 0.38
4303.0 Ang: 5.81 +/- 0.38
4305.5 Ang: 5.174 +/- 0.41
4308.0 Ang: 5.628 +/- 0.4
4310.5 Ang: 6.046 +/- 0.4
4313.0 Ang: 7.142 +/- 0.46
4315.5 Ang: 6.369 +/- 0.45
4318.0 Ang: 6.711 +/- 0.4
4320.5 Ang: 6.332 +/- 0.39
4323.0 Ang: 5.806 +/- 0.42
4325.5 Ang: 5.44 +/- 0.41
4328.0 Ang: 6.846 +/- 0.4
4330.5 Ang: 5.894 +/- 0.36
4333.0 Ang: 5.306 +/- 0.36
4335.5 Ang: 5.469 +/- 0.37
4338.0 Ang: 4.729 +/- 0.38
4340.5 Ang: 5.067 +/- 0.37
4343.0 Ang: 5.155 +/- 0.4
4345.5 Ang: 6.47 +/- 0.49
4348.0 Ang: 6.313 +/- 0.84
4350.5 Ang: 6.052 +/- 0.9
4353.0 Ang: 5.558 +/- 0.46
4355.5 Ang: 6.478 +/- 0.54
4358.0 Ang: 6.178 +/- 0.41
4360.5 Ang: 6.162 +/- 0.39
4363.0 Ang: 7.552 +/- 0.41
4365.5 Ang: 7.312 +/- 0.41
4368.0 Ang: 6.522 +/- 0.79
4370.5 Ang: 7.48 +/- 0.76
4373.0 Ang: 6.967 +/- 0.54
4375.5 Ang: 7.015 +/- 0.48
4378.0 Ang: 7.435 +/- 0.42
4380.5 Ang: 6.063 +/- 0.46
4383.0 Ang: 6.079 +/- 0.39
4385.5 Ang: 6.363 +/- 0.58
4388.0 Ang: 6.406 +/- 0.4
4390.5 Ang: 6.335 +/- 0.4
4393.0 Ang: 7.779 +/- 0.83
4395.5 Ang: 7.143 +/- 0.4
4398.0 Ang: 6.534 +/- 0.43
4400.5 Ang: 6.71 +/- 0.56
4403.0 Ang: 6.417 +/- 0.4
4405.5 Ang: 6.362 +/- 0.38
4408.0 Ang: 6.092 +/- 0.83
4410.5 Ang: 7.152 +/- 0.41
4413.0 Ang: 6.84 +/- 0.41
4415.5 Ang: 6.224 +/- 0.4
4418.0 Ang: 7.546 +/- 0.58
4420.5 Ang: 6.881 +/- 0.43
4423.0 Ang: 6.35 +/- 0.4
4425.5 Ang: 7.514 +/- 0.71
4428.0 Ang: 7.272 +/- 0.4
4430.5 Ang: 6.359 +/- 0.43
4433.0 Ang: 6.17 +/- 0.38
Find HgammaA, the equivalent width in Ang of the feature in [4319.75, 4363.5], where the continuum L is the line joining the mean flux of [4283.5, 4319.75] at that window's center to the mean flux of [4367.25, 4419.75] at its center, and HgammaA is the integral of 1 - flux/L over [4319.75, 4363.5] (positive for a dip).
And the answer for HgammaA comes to 2.8 Ang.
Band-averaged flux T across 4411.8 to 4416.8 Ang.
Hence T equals 6.54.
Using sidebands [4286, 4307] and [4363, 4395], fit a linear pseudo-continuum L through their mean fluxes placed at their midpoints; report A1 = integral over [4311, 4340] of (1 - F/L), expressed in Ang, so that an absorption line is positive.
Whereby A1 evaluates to 0.56 Ang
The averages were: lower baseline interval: 5.71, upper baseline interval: 6.85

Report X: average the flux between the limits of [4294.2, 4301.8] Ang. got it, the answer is 5.49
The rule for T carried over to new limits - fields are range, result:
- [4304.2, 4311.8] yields 5.63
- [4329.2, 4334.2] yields 5.62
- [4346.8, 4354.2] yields 5.97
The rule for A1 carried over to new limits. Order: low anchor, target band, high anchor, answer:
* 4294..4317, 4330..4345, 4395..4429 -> 2.05 Ang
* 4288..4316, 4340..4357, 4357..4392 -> 1.36 Ang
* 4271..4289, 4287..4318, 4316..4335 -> 1.23 Ang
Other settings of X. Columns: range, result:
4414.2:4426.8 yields 6.9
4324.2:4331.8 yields 6.05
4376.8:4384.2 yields 6.52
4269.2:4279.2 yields 6.5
